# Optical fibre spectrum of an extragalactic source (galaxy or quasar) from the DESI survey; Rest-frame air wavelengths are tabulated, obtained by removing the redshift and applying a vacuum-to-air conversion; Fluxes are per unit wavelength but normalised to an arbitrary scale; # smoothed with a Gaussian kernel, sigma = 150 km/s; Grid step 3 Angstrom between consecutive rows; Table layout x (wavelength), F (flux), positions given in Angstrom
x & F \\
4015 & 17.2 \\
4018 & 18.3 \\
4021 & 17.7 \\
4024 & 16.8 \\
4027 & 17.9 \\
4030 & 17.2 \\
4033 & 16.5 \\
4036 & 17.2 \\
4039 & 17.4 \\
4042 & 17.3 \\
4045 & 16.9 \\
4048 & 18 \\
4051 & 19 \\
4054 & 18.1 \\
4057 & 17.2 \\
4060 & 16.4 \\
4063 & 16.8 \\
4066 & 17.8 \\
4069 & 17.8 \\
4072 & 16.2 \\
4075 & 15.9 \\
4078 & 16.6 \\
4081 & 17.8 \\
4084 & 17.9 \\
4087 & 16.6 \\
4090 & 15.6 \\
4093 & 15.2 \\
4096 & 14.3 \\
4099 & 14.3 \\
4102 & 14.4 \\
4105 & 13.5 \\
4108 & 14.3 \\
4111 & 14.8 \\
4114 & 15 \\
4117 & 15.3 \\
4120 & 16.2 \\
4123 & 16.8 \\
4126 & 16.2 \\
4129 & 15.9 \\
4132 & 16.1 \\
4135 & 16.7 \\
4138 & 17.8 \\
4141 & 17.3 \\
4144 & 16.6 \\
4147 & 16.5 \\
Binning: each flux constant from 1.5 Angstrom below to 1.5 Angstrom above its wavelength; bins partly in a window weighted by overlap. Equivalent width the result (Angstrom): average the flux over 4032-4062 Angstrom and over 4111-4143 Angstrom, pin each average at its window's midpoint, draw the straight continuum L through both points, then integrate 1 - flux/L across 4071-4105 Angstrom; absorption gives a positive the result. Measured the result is 2.1 Angstrom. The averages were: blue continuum 17.4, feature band 15.8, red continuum 16.3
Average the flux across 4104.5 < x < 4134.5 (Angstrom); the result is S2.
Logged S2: 15.5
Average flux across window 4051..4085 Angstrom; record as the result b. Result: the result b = 17.2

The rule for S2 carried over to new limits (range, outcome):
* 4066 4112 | 15.8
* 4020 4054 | 17.5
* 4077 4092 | 16.9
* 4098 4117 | 14.5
